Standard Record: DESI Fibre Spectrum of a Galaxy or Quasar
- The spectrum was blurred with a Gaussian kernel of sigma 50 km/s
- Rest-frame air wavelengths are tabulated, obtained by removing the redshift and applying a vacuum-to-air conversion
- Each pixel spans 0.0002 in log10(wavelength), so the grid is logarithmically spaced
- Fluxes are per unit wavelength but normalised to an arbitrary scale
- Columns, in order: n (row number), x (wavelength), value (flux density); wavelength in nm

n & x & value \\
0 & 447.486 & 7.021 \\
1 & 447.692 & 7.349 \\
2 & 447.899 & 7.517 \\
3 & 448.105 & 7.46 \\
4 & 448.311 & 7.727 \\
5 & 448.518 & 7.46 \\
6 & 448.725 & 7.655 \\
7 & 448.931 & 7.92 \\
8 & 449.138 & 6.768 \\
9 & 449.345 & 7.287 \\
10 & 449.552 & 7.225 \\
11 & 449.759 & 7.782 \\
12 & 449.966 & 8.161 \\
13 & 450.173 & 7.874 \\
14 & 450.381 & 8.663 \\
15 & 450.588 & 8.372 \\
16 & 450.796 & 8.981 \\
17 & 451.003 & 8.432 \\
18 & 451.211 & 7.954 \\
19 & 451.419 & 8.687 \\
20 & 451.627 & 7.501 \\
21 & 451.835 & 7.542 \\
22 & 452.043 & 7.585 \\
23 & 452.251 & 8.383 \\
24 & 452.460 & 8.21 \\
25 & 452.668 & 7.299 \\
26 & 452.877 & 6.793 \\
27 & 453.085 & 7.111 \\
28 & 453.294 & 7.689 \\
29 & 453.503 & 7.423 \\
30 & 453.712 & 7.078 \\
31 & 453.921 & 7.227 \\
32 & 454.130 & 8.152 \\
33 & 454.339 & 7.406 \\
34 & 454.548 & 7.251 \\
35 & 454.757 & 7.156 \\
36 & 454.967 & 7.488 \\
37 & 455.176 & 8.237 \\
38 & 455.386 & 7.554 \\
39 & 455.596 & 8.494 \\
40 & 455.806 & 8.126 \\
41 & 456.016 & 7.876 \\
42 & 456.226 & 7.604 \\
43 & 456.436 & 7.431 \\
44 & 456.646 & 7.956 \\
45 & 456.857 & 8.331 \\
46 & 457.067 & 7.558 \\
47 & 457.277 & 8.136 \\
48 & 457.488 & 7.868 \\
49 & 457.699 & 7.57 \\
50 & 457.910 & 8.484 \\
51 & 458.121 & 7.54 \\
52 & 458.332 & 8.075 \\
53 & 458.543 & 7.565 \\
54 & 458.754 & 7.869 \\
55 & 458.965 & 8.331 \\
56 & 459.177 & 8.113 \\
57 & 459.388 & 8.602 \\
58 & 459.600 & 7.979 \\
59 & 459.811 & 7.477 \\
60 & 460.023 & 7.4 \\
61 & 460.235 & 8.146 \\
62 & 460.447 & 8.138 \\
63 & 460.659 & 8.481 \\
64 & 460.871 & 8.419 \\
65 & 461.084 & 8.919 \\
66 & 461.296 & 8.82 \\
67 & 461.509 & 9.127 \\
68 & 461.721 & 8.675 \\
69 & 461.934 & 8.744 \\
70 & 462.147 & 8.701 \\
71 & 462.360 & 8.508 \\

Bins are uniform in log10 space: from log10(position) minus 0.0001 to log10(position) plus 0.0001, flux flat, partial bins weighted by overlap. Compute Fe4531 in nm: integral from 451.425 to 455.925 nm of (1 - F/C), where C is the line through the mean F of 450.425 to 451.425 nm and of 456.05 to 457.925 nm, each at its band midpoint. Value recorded 0.31 nm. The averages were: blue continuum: 8.48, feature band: 7.63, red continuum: 7.85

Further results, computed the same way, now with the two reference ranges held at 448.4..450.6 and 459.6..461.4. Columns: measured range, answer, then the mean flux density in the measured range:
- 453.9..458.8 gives 0.14 nm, 7.8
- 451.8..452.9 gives 0.02 nm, 7.7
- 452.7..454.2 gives 0.11 nm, 7.33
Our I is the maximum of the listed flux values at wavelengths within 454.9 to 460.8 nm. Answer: 8.602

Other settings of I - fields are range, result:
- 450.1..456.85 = 8.981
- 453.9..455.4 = 8.237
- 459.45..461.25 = 8.919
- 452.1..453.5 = 8.383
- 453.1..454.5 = 8.152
